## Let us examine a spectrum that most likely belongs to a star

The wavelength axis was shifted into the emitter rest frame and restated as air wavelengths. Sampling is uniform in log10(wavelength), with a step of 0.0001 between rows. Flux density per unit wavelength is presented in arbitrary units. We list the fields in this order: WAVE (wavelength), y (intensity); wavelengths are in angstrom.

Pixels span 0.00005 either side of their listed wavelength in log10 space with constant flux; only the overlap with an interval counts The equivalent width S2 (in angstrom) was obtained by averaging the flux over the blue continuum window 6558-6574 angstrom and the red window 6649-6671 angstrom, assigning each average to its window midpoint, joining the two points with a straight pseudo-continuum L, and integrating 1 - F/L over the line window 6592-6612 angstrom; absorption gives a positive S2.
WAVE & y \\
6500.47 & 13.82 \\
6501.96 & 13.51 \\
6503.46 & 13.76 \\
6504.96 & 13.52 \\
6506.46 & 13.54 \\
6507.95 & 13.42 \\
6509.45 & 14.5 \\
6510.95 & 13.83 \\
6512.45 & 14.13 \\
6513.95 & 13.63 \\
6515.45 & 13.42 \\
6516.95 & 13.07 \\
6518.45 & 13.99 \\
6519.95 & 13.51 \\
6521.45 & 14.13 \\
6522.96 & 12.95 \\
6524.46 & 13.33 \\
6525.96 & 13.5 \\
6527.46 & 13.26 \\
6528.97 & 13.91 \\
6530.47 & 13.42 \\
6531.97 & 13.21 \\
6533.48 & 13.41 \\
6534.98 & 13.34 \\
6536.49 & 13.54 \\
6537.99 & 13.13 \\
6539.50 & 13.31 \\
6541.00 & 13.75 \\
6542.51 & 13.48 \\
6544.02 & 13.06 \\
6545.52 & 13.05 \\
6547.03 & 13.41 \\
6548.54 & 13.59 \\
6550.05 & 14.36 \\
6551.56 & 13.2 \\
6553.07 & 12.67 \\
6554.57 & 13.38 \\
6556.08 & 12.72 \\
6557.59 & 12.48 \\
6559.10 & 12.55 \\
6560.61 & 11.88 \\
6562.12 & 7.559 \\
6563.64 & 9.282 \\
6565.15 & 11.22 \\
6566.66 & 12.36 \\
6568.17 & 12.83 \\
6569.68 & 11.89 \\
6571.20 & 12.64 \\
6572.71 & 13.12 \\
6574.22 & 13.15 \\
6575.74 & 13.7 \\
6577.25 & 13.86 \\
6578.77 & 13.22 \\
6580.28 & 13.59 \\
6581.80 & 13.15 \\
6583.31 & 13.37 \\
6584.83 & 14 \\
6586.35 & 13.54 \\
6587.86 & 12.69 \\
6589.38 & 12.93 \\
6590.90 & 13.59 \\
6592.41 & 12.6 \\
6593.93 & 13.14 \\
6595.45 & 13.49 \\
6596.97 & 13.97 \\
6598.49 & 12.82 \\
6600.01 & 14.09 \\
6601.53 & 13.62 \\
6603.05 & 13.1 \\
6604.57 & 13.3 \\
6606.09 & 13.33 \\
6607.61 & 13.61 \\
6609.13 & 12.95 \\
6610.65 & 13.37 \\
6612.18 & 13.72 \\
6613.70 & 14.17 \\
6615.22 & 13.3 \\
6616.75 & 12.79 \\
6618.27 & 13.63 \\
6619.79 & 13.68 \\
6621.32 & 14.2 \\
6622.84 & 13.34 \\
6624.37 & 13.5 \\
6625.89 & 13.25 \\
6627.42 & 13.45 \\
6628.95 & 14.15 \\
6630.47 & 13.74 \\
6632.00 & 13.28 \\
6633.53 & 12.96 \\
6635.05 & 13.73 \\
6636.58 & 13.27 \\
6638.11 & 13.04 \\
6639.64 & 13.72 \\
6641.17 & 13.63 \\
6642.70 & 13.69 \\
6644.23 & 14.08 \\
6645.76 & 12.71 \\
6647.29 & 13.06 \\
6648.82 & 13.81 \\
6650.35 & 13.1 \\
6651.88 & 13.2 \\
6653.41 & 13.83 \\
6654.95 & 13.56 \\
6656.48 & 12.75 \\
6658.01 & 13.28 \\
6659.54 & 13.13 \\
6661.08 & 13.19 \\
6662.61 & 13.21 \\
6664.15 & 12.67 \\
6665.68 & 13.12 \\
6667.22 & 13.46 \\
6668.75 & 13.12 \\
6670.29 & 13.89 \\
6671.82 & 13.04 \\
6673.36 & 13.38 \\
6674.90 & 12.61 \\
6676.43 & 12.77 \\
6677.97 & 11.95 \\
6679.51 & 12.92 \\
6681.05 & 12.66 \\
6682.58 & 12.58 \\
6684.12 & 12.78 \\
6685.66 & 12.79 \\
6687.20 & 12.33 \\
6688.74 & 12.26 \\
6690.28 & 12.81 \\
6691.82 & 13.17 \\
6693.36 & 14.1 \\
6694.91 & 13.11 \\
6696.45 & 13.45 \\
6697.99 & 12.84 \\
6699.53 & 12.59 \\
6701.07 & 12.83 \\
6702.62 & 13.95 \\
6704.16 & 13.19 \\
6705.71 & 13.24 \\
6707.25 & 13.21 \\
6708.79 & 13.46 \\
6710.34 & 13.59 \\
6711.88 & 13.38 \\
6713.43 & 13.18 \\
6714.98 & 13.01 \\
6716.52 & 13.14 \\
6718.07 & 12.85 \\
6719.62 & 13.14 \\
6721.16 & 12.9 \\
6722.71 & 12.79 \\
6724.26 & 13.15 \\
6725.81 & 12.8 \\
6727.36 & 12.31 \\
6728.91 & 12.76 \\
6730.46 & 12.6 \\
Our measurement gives -1.8 angstrom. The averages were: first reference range 11.6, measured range 13.4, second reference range 13.3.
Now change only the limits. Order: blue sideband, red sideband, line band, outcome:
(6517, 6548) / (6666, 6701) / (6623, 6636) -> -0.4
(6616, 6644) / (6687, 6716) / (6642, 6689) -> 0.9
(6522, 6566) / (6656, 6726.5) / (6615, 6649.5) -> -1.4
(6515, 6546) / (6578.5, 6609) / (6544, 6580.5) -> 2.2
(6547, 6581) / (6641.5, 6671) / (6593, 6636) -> -1.7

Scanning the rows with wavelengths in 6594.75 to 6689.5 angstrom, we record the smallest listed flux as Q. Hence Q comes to 11.95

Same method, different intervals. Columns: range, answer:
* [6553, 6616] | 7.559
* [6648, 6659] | 12.75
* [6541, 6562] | 11.88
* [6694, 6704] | 12.59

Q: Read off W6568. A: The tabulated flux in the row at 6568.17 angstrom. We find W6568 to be 12.83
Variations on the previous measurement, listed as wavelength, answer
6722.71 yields 12.79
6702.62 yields 13.95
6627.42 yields 13.45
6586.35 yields 13.54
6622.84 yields 13.34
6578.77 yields 13.22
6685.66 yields 12.79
